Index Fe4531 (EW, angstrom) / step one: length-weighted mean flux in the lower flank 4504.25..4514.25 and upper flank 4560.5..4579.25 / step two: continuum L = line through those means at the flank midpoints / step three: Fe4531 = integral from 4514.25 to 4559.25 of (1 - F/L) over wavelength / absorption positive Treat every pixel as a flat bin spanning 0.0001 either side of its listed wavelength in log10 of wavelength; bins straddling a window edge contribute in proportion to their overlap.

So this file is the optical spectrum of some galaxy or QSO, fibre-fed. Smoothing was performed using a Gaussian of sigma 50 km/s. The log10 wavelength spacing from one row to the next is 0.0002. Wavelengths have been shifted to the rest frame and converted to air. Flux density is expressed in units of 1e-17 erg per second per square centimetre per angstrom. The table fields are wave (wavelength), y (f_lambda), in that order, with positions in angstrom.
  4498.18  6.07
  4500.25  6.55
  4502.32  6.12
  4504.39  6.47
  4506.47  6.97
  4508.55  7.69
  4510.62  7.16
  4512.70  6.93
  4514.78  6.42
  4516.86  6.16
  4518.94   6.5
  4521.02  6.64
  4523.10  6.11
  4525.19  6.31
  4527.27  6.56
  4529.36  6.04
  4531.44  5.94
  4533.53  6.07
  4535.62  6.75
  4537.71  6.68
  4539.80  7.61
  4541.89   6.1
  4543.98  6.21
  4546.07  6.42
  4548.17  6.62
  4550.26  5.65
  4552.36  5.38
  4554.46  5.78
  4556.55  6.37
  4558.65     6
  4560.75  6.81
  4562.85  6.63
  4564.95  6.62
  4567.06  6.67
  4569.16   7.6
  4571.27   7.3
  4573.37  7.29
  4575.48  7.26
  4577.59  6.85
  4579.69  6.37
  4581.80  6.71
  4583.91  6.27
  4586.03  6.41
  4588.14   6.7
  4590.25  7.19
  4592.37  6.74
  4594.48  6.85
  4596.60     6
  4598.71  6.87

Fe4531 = 4.7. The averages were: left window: 7.06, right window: 6.99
